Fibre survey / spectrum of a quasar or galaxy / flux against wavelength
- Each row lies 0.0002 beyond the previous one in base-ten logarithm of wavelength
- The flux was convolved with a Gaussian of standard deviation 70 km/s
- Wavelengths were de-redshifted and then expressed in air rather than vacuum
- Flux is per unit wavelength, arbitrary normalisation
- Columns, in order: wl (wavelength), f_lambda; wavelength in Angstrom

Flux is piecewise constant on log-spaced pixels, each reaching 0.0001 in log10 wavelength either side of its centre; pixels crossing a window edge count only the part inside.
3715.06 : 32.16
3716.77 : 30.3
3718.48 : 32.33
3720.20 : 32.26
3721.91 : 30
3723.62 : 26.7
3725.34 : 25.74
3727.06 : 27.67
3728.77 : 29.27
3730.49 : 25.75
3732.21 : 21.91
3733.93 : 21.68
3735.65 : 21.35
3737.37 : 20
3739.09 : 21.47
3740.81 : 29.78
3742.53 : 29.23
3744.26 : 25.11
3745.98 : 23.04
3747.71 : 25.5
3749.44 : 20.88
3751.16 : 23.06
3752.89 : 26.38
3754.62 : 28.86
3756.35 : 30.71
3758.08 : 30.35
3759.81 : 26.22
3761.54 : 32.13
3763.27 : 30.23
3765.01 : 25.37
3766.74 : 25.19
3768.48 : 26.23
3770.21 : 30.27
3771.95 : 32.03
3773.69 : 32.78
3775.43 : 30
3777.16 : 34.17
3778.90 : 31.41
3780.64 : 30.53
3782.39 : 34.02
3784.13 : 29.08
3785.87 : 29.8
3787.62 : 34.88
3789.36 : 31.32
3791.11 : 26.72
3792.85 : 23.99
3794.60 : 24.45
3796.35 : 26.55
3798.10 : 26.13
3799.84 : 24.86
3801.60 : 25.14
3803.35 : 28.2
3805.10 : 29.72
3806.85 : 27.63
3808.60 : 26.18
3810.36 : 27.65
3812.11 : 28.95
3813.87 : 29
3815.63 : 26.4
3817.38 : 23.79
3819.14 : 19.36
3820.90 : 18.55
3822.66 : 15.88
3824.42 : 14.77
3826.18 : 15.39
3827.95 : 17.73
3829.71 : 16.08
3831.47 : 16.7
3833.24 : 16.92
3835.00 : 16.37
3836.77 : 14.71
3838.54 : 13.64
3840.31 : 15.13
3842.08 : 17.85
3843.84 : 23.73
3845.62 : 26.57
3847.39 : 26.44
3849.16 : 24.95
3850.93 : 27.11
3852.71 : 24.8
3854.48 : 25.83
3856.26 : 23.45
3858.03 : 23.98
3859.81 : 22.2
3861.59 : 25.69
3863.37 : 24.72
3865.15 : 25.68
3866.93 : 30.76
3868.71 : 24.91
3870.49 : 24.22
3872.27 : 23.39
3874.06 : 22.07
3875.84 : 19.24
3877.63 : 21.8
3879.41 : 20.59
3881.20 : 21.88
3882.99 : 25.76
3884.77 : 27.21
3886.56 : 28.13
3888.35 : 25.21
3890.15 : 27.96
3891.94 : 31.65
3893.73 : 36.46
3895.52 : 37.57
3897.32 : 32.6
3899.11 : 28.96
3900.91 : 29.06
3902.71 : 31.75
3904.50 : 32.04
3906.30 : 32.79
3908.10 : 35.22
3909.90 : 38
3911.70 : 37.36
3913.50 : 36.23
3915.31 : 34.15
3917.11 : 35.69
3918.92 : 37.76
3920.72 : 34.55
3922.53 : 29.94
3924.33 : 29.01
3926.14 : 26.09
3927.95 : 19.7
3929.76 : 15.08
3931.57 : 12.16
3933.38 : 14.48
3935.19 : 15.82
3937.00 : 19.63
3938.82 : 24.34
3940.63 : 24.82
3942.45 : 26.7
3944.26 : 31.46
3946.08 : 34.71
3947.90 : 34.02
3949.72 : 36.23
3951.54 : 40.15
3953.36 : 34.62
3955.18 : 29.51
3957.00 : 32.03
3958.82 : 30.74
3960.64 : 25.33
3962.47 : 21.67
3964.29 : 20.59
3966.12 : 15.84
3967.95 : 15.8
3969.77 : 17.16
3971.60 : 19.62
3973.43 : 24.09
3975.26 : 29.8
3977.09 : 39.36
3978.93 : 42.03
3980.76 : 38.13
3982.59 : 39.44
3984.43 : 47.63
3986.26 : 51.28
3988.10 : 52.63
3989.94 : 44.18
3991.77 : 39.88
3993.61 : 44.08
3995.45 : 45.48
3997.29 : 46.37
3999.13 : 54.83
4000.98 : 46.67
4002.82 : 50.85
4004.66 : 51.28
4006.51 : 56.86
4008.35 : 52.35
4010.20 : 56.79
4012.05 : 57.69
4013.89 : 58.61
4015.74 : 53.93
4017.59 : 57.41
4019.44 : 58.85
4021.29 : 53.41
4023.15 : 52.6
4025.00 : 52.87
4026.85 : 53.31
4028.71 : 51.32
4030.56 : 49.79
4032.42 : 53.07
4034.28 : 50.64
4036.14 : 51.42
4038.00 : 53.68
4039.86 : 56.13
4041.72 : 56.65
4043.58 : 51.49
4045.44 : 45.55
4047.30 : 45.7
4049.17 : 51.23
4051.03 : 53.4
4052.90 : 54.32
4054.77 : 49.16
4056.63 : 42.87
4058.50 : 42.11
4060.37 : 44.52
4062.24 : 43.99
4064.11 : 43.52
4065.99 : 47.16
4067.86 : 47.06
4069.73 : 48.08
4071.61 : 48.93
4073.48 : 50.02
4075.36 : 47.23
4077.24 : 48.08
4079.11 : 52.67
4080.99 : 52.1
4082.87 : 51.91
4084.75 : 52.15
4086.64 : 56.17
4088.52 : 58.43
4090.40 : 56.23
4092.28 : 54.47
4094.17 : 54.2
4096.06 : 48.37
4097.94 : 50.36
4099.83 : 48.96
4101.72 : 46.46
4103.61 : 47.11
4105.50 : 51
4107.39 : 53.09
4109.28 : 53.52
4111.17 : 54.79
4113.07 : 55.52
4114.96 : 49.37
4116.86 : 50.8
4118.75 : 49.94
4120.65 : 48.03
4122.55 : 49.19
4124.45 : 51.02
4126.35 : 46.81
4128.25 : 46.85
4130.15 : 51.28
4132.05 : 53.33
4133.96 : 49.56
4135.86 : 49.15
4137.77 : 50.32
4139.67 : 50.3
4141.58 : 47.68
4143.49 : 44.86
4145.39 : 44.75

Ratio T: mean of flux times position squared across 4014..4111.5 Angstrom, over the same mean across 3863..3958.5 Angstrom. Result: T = 1.93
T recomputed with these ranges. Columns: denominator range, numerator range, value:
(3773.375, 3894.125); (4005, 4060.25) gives 2.35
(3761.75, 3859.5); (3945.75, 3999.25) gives 1.52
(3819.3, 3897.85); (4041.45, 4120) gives 2.43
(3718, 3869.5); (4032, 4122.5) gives 2.30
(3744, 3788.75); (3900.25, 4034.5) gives 1.45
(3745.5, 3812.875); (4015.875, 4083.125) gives 2.05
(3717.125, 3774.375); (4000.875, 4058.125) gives 2.25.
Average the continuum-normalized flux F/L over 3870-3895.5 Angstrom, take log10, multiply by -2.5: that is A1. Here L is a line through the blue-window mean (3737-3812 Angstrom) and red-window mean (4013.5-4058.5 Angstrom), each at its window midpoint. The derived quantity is 0.42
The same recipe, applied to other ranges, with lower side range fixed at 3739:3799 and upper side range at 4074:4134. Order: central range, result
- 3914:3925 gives 0.15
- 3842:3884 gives 0.39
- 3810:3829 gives 0.43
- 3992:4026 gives -0.17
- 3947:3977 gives 0.46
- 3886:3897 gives 0.17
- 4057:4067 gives 0.10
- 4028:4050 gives -0.10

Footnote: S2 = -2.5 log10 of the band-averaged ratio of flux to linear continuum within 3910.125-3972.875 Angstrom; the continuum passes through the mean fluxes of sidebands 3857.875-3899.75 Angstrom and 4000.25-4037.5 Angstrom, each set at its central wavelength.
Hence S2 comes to 0.369 mag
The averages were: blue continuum 26.4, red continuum 53.5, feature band 26.9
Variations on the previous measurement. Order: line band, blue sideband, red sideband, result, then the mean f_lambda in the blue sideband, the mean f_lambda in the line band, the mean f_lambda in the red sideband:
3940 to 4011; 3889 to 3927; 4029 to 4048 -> 0.161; 33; 37.1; 51.5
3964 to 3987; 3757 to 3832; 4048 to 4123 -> 0.315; 26.5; 31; 50.2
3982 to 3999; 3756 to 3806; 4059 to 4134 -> -0.075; 29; 46.2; 50.3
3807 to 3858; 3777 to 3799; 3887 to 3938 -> 0.342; 29.3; 21.3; 29.1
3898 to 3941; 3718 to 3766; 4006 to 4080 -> 0.402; 26.5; 28.2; 51.1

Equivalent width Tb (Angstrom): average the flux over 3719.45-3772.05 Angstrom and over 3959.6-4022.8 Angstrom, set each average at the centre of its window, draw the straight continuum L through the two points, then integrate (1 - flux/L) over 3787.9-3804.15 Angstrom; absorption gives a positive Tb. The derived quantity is 1.7 Angstrom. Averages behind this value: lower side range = 26.5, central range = 26.7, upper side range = 42.2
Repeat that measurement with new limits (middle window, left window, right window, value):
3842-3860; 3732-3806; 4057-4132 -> 4.6 Angstrom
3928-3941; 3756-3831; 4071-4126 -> 6.9 Angstrom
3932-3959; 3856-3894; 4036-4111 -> 4.7 Angstrom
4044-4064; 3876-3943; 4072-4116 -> -0.3 Angstrom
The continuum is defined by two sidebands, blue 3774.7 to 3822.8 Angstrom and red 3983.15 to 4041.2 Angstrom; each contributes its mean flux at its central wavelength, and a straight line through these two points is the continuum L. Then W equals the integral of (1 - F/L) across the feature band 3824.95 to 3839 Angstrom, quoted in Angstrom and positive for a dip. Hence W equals 6.9 Angstrom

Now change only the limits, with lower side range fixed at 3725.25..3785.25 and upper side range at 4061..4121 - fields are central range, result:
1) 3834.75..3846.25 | 5.2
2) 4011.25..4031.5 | -3.9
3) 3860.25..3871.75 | 3.0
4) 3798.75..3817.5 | 2.3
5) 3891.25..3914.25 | 2.3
